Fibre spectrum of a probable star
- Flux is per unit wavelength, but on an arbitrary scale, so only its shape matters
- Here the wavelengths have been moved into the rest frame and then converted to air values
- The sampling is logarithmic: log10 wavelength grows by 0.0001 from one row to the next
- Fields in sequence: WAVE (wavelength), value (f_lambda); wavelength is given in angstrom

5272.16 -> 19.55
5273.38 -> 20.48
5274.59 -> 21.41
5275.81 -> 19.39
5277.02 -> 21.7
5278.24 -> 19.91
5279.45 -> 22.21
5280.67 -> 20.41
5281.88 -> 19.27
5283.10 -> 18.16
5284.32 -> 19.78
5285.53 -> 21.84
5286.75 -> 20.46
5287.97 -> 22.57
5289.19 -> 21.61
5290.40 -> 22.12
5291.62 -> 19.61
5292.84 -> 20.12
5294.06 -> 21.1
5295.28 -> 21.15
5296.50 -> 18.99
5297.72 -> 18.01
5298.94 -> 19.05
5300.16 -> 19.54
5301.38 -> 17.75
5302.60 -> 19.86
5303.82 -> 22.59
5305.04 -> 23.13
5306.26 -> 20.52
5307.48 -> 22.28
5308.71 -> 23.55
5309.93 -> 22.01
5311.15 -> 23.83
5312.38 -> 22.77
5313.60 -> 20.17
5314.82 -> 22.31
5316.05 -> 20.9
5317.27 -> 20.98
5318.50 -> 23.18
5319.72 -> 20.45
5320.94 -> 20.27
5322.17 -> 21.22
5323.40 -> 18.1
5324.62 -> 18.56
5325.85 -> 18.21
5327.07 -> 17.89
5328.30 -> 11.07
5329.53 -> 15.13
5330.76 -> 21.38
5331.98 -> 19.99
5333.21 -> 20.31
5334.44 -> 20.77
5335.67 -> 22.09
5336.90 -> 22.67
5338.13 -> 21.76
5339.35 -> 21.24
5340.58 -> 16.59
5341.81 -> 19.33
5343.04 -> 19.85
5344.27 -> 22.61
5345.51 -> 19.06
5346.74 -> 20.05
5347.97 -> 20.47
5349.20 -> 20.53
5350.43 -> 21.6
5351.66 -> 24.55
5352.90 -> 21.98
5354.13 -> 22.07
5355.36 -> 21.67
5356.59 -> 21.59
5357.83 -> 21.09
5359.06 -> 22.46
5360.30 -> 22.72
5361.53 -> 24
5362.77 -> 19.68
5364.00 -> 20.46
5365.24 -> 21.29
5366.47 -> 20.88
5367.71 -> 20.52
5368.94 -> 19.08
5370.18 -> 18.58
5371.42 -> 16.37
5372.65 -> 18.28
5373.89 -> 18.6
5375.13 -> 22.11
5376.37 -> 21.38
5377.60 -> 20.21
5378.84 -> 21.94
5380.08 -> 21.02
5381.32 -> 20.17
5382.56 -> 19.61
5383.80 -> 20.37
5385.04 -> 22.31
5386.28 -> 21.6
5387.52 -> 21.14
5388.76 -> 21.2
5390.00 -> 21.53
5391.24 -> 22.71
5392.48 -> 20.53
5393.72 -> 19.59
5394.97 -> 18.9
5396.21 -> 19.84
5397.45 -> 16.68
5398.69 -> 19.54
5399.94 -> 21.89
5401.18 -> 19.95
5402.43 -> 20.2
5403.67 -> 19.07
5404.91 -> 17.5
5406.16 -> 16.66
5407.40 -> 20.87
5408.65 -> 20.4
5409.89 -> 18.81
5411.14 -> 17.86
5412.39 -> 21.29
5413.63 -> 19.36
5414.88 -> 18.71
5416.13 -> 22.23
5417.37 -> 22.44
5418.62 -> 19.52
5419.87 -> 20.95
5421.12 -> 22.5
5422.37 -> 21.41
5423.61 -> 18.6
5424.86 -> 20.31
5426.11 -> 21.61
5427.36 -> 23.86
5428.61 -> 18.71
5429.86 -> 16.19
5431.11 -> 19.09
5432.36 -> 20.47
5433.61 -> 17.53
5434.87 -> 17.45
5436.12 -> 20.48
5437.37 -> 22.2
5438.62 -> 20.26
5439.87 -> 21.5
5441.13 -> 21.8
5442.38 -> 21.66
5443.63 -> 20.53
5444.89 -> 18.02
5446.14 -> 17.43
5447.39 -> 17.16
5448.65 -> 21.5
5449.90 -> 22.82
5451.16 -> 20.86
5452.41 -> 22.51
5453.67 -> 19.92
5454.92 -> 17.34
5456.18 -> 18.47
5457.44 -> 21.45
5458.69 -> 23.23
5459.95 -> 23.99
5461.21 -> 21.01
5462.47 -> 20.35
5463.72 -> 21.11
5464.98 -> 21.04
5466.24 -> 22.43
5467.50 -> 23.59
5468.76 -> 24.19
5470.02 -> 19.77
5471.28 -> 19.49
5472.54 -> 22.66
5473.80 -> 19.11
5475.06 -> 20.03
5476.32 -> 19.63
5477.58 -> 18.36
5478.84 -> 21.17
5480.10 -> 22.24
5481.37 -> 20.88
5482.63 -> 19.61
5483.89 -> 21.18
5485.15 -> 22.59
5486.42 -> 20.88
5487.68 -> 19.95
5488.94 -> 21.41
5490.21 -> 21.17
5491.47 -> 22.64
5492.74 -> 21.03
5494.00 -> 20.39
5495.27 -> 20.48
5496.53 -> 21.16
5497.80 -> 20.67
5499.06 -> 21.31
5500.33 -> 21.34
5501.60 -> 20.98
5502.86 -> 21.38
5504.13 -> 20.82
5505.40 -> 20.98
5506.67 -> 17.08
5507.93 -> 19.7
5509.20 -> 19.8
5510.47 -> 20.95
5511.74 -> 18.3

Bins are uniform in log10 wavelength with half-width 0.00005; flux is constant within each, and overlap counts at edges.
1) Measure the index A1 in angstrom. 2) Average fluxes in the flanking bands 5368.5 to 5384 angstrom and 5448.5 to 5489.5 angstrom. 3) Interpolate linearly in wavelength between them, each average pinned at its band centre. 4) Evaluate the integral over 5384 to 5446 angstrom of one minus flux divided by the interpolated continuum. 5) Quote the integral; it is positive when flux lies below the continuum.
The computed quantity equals 0.59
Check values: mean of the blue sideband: 19.8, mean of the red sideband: 21.1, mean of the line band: 20.1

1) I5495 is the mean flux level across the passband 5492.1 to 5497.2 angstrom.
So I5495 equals 20.7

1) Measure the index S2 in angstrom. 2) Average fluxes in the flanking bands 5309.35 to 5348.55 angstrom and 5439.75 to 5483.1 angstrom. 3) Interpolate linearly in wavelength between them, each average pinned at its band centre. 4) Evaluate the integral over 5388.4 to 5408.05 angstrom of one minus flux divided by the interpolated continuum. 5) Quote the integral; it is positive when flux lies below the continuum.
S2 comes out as 0.67 angstrom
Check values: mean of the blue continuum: 20.2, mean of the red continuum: 20.8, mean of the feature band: 19.8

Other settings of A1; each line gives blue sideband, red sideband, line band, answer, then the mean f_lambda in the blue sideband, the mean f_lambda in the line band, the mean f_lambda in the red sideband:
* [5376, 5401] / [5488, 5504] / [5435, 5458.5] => 0.63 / 20.6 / 20.3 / 21.1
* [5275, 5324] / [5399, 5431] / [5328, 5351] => 0.68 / 20.8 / 19.9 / 20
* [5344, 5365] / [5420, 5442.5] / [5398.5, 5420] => 0.85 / 21.5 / 19.8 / 20.3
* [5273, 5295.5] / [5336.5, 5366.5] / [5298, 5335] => 1.24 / 20.7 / 20.2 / 21.2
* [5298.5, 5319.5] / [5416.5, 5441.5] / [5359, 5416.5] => 1.51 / 21.4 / 20.2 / 20.3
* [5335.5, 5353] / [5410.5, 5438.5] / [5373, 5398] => -0.07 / 20.9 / 20.6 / 20.1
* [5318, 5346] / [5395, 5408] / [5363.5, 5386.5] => -1.02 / 19.6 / 20.2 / 19.2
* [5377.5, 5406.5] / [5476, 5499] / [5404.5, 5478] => 0.72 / 20.2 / 20.4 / 20.9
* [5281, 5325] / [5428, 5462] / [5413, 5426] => -0.25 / 20.8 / 20.7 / 20.1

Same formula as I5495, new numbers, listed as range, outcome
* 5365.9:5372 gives 19.1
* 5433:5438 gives 19.4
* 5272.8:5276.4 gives 20.4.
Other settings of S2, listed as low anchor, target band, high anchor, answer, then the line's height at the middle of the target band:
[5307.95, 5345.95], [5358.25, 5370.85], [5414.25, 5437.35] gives -0.45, 20.2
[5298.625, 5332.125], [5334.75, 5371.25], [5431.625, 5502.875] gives -1.09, 20.4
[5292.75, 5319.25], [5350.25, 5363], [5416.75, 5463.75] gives -0.84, 20.8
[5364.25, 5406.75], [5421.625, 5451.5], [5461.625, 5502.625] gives 0.73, 20.6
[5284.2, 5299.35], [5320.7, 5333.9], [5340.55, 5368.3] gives 1.62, 20.9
